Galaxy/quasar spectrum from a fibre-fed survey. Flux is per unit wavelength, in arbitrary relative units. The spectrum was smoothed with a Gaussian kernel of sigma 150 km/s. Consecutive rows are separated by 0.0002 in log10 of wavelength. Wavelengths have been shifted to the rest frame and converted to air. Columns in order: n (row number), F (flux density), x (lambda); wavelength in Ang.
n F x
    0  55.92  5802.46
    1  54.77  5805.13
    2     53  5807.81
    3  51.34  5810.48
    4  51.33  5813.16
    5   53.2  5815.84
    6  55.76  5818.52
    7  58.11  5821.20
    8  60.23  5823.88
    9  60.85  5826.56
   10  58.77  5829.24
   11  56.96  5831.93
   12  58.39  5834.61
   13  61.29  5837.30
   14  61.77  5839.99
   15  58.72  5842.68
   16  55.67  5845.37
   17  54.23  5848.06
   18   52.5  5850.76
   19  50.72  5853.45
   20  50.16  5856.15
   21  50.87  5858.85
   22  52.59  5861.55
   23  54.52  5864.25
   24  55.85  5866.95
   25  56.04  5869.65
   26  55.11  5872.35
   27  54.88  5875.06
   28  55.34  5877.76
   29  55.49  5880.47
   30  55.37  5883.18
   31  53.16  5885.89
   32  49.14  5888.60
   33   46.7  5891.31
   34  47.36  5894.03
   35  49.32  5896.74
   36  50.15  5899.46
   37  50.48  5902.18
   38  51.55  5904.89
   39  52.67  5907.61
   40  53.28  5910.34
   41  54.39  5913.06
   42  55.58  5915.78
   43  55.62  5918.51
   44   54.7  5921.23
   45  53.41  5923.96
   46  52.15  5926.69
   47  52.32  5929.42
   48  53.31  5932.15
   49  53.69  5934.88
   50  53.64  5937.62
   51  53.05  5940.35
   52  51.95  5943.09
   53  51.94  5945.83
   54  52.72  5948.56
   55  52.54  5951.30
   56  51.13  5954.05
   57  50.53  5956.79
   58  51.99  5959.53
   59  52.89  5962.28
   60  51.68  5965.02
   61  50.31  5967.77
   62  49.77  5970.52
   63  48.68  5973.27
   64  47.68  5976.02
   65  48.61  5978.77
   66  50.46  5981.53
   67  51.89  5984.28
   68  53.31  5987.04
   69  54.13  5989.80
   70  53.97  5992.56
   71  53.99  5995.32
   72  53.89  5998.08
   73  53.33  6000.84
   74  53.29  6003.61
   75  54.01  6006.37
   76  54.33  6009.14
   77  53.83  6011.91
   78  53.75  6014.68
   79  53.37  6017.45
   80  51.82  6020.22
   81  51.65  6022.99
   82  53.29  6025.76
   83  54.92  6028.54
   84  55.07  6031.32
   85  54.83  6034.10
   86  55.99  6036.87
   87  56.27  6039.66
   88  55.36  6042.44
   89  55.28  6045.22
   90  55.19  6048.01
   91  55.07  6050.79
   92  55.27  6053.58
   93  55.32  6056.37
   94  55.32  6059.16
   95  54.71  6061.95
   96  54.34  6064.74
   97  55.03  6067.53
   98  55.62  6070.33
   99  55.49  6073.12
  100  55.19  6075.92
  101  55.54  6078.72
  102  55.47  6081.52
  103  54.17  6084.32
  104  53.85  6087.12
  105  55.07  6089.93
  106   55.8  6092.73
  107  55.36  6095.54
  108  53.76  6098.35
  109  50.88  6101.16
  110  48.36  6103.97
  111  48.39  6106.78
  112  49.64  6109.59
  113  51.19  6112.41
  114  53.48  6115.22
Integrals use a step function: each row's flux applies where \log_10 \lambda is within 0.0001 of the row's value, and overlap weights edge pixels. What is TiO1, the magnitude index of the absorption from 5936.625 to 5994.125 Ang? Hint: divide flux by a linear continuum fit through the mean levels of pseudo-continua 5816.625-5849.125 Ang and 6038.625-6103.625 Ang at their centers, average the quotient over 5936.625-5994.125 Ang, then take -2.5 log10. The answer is 0.097 mag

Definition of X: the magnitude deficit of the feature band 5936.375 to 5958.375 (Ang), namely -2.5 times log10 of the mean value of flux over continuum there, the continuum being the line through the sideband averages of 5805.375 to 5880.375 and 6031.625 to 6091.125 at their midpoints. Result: 0.06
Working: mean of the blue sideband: 55.5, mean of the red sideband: 55.2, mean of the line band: 52.2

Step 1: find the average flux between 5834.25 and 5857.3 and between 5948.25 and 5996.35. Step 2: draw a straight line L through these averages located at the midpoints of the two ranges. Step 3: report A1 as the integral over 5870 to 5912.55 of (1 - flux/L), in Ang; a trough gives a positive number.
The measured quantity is 1.7 Ang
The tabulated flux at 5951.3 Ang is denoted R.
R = 52.54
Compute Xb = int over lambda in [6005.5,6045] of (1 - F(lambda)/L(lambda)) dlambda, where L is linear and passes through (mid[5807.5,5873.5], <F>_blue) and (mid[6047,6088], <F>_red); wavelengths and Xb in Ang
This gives 0.7 Ang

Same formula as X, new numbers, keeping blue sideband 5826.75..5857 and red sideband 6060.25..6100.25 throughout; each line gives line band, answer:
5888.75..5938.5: 0.08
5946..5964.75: 0.08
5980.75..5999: 0.05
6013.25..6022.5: 0.05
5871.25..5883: 0.02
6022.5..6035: 0.02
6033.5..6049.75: -0.01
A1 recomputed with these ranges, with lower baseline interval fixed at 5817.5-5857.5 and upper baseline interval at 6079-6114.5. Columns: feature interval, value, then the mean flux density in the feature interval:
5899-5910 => 0.9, 51.5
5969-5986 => 1.6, 49.6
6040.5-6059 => -0.6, 55.3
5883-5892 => 0.8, 50.9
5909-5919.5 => 0.2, 54.7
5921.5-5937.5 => 0.7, 53.1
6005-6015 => 0.0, 54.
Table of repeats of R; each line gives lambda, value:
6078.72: 55.54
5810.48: 51.34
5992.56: 53.97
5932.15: 53.31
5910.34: 53.28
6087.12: 53.85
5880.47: 55.49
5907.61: 52.67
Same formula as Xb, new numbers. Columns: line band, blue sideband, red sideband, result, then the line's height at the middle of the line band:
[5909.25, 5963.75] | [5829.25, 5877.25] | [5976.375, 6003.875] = 0.6 Ang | 53.6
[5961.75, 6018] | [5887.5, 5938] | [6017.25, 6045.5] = 1.4 Ang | 53.6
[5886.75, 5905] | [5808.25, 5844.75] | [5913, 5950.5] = 1.9 Ang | 54.7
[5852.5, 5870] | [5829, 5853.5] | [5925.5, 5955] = 1.0 Ang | 56.2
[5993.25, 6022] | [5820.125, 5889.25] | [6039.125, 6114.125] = 0.5 Ang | 54.6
